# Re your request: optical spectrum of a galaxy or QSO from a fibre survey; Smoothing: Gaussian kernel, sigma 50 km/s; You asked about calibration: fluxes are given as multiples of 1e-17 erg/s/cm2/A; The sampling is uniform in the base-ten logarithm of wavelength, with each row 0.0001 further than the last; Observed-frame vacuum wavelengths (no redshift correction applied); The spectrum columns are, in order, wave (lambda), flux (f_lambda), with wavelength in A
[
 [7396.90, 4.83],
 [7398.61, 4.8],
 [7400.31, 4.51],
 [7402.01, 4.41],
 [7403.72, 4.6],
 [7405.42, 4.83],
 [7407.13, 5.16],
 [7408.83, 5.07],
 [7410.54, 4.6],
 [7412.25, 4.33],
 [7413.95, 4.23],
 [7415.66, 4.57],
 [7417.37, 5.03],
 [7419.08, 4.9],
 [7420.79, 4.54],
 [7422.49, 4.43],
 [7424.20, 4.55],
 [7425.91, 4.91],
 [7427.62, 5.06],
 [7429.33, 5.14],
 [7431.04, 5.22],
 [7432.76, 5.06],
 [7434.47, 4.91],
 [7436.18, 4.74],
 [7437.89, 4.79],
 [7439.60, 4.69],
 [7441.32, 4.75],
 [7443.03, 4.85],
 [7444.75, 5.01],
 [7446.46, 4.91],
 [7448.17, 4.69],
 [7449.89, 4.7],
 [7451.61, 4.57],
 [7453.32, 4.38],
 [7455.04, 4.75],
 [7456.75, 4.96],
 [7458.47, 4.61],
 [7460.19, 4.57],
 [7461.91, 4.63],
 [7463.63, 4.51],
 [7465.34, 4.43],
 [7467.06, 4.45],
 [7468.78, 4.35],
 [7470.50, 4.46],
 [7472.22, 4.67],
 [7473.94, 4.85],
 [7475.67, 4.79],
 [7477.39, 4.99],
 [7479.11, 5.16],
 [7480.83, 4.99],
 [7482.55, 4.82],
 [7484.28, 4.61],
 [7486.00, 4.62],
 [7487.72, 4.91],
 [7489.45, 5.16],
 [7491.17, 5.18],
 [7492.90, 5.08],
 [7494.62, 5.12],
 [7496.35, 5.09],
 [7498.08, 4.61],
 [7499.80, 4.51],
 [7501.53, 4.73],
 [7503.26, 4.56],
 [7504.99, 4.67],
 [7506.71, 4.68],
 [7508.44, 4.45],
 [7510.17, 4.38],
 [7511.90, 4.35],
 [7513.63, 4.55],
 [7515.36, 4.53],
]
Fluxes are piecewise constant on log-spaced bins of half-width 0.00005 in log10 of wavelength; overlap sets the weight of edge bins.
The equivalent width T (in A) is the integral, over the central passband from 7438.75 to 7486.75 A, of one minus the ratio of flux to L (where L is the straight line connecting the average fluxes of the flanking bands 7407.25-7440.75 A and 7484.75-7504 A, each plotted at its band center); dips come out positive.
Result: 1.2 A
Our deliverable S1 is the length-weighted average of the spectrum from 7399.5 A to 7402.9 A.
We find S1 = 4.46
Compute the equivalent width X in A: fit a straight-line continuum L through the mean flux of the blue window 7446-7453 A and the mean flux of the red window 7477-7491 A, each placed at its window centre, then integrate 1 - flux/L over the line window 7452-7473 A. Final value 0.9 A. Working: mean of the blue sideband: 4.68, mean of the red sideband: 4.92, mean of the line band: 4.57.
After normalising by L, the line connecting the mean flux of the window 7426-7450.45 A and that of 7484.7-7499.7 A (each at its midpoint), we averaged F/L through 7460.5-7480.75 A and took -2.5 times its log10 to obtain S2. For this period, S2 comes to 0.06 mag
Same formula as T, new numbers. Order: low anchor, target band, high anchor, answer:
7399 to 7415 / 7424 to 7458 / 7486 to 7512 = -1.0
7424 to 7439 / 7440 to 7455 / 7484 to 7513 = 0.5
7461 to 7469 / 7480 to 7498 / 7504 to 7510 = -1.6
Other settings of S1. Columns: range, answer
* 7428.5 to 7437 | 5.01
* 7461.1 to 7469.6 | 4.48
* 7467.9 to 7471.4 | 4.41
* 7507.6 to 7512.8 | 4.39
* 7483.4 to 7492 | 4.89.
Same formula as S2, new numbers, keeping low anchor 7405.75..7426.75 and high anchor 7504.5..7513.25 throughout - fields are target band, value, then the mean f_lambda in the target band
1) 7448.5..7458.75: -0.011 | 4.66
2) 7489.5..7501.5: -0.092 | 4.93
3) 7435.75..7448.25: -0.040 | 4.82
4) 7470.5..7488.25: -0.059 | 4.82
